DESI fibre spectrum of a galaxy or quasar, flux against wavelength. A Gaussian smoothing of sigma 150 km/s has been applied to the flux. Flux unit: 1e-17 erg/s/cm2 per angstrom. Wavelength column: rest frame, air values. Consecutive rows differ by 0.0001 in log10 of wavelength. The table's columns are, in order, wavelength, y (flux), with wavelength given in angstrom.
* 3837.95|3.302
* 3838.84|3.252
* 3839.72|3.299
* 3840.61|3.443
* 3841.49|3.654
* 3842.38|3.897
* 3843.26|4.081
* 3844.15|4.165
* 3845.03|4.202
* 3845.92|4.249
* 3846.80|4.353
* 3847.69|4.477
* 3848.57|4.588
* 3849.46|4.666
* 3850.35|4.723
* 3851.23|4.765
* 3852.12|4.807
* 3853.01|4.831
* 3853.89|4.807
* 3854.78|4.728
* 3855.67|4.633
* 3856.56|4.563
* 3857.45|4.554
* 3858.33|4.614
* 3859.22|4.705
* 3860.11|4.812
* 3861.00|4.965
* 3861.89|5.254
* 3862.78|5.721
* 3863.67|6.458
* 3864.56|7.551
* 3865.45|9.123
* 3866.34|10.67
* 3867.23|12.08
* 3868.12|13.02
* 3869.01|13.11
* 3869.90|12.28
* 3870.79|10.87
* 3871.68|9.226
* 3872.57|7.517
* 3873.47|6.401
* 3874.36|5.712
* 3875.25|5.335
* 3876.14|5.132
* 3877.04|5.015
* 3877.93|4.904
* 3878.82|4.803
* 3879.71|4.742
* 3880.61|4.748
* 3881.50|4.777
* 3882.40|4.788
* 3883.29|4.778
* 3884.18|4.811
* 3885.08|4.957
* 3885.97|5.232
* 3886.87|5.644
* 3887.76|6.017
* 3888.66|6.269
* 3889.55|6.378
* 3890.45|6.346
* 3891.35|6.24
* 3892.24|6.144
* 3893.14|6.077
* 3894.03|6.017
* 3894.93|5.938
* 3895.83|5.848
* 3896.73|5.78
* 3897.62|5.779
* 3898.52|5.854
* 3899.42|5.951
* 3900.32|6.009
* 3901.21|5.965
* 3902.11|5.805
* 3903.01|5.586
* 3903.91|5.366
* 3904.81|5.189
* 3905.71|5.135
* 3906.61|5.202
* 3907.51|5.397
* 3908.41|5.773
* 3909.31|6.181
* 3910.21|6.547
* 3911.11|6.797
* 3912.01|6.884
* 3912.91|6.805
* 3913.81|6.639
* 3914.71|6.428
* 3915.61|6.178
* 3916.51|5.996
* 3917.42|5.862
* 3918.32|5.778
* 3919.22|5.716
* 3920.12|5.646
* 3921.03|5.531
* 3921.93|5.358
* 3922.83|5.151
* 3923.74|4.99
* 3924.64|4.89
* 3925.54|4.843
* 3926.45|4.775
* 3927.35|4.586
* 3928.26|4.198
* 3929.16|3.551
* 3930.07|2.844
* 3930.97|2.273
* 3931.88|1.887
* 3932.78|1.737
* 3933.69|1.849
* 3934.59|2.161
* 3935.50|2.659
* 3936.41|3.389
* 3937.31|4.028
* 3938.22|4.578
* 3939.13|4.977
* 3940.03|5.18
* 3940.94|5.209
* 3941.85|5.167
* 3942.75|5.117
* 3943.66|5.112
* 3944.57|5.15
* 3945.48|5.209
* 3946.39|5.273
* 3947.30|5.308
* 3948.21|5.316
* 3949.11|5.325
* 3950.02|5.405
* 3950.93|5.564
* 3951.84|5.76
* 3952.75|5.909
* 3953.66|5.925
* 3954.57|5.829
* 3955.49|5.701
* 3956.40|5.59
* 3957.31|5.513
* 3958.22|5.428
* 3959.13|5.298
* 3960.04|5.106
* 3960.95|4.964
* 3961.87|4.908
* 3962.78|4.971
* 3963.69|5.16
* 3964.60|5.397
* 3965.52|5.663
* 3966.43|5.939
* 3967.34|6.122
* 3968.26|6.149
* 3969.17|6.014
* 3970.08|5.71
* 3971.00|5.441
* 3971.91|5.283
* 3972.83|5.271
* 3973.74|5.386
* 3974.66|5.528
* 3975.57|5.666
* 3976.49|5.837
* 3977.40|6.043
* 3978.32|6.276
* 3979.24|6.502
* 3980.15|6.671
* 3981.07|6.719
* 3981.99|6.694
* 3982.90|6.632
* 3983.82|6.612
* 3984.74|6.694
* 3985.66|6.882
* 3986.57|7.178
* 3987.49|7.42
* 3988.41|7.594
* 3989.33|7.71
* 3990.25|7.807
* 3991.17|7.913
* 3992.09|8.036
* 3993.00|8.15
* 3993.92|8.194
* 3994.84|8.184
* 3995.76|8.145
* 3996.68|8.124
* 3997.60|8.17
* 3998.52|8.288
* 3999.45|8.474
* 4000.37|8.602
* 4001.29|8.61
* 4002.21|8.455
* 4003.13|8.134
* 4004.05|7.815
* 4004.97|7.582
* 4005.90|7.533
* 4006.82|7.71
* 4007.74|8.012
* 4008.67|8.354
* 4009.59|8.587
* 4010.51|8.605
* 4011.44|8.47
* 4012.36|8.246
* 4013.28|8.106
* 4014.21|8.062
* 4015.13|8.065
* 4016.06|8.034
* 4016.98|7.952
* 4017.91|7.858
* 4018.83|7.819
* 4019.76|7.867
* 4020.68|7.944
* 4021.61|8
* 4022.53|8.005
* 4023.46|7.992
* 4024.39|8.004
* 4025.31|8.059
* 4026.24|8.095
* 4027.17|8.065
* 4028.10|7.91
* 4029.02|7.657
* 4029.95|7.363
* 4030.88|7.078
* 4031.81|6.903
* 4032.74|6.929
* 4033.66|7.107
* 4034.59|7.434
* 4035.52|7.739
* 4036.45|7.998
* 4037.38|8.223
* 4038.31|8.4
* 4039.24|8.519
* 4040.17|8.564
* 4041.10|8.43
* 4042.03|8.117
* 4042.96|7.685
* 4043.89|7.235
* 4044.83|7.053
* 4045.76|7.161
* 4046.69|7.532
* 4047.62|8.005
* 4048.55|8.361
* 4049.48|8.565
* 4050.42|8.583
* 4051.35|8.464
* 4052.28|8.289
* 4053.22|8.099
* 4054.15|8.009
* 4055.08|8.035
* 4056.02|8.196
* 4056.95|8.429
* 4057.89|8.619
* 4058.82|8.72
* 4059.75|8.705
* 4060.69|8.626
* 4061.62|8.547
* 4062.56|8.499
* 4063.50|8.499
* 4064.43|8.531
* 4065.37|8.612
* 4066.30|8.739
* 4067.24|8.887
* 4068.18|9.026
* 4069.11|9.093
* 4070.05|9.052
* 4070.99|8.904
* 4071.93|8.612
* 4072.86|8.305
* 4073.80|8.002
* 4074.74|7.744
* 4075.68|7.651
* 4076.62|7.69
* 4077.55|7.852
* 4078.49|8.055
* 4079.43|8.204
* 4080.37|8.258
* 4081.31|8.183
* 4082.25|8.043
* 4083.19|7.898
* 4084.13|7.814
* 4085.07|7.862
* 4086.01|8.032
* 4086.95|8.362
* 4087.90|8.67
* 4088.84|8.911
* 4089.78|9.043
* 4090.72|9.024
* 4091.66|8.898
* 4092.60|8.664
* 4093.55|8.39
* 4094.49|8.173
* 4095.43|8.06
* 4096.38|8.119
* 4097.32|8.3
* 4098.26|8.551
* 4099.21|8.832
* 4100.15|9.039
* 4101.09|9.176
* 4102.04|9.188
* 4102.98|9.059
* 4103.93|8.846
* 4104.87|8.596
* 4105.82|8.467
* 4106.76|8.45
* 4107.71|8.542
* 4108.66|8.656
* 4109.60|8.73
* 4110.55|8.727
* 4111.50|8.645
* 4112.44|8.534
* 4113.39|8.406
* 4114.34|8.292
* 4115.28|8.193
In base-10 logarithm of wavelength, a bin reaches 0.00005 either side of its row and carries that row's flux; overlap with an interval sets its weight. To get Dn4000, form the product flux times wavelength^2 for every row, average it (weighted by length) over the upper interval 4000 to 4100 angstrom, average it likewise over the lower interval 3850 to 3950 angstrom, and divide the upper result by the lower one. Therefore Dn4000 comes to 1.57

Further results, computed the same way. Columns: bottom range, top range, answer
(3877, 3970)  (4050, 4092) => 1.72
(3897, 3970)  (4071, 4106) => 1.75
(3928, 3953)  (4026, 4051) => 1.91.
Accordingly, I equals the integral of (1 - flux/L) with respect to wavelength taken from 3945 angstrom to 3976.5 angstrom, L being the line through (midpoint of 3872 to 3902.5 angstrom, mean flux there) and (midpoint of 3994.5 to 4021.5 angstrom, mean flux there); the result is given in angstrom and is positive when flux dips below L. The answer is 7.3 angstrom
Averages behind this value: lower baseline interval 5.65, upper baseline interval 8.13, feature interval 5.51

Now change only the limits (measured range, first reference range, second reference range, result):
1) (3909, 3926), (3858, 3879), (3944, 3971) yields 1.4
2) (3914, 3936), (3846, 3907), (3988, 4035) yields 7.6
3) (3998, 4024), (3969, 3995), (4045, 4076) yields -2.9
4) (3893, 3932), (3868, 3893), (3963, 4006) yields 7.0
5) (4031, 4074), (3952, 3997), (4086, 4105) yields -2.0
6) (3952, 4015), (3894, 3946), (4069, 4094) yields -4.6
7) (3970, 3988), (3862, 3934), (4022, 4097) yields 2.2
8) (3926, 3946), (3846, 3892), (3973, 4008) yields 8.6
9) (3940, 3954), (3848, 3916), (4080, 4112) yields 3.1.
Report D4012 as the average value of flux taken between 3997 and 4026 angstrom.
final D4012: 8.11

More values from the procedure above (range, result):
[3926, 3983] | 5.06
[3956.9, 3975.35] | 5.47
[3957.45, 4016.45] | 6.99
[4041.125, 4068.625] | 8.27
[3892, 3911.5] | 5.83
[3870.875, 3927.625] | 5.75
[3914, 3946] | 4.53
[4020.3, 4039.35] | 7.77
